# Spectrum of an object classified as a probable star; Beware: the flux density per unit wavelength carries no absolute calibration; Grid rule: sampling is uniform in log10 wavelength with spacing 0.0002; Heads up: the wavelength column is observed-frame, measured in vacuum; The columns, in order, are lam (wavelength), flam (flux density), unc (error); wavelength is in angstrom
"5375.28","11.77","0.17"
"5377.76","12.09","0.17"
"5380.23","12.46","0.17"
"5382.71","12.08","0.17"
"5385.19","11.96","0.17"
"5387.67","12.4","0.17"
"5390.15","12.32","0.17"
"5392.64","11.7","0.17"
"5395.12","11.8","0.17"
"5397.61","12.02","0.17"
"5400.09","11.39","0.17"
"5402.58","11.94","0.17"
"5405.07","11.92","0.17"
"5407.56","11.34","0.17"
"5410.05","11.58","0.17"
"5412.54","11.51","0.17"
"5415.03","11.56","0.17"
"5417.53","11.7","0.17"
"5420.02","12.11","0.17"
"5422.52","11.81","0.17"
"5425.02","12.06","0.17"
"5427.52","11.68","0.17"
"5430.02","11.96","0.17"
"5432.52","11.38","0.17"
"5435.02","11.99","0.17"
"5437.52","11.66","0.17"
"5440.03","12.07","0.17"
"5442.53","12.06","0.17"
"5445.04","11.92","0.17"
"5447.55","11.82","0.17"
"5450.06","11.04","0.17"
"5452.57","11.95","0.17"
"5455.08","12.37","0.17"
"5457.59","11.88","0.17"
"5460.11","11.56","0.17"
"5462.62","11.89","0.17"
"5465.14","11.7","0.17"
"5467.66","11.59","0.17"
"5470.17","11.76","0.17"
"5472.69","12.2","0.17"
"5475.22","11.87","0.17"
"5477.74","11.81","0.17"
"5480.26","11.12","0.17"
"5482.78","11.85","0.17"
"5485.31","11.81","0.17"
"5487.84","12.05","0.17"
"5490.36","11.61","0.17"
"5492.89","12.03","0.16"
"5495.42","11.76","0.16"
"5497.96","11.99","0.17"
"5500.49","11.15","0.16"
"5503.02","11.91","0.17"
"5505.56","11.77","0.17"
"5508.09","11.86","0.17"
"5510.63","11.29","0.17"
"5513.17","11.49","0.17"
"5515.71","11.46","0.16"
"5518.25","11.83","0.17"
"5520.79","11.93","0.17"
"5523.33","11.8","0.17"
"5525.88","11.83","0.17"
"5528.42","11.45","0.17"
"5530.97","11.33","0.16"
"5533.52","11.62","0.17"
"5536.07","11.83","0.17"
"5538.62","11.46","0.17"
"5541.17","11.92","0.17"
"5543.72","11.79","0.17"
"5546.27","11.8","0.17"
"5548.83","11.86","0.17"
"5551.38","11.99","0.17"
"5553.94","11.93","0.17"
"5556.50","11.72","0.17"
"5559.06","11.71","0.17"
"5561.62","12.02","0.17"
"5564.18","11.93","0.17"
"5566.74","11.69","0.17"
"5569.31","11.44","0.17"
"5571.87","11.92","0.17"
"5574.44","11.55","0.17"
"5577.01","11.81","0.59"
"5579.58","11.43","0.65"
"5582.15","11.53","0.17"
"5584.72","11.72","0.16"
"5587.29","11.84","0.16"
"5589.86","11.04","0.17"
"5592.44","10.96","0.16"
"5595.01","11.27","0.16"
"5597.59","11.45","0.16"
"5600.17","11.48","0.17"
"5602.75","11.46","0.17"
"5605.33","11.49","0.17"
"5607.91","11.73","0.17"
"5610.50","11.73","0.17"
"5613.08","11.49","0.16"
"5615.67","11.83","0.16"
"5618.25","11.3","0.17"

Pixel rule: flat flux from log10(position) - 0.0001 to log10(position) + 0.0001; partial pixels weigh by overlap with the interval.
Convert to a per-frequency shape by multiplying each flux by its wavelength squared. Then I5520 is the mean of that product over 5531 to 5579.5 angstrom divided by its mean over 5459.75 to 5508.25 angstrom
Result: 1.03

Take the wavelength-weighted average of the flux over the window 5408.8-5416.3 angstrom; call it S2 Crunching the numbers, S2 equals 11.6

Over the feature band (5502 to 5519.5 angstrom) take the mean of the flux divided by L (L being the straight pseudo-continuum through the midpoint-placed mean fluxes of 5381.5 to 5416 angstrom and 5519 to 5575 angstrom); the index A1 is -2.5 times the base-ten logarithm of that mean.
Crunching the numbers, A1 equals 0.011 mag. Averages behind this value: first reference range 11.8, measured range 11.7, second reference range 11.8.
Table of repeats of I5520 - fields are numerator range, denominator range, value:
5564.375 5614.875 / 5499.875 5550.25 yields 1.01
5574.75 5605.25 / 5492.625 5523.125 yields 1.01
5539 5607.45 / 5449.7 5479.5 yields 1.03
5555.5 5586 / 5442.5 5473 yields 1.03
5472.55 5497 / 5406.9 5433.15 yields 1.03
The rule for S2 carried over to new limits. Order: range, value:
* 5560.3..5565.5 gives 12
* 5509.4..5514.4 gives 11.4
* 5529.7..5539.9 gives 11.6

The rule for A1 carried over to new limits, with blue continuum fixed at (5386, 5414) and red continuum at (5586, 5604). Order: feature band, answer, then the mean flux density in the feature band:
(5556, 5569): -0.03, 11.8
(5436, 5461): -0.01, 11.8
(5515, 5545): -0.02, 11.7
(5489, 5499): -0.02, 11.8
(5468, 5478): -0.02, 11.9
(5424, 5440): -0.01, 11.8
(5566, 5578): -0.02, 11.7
